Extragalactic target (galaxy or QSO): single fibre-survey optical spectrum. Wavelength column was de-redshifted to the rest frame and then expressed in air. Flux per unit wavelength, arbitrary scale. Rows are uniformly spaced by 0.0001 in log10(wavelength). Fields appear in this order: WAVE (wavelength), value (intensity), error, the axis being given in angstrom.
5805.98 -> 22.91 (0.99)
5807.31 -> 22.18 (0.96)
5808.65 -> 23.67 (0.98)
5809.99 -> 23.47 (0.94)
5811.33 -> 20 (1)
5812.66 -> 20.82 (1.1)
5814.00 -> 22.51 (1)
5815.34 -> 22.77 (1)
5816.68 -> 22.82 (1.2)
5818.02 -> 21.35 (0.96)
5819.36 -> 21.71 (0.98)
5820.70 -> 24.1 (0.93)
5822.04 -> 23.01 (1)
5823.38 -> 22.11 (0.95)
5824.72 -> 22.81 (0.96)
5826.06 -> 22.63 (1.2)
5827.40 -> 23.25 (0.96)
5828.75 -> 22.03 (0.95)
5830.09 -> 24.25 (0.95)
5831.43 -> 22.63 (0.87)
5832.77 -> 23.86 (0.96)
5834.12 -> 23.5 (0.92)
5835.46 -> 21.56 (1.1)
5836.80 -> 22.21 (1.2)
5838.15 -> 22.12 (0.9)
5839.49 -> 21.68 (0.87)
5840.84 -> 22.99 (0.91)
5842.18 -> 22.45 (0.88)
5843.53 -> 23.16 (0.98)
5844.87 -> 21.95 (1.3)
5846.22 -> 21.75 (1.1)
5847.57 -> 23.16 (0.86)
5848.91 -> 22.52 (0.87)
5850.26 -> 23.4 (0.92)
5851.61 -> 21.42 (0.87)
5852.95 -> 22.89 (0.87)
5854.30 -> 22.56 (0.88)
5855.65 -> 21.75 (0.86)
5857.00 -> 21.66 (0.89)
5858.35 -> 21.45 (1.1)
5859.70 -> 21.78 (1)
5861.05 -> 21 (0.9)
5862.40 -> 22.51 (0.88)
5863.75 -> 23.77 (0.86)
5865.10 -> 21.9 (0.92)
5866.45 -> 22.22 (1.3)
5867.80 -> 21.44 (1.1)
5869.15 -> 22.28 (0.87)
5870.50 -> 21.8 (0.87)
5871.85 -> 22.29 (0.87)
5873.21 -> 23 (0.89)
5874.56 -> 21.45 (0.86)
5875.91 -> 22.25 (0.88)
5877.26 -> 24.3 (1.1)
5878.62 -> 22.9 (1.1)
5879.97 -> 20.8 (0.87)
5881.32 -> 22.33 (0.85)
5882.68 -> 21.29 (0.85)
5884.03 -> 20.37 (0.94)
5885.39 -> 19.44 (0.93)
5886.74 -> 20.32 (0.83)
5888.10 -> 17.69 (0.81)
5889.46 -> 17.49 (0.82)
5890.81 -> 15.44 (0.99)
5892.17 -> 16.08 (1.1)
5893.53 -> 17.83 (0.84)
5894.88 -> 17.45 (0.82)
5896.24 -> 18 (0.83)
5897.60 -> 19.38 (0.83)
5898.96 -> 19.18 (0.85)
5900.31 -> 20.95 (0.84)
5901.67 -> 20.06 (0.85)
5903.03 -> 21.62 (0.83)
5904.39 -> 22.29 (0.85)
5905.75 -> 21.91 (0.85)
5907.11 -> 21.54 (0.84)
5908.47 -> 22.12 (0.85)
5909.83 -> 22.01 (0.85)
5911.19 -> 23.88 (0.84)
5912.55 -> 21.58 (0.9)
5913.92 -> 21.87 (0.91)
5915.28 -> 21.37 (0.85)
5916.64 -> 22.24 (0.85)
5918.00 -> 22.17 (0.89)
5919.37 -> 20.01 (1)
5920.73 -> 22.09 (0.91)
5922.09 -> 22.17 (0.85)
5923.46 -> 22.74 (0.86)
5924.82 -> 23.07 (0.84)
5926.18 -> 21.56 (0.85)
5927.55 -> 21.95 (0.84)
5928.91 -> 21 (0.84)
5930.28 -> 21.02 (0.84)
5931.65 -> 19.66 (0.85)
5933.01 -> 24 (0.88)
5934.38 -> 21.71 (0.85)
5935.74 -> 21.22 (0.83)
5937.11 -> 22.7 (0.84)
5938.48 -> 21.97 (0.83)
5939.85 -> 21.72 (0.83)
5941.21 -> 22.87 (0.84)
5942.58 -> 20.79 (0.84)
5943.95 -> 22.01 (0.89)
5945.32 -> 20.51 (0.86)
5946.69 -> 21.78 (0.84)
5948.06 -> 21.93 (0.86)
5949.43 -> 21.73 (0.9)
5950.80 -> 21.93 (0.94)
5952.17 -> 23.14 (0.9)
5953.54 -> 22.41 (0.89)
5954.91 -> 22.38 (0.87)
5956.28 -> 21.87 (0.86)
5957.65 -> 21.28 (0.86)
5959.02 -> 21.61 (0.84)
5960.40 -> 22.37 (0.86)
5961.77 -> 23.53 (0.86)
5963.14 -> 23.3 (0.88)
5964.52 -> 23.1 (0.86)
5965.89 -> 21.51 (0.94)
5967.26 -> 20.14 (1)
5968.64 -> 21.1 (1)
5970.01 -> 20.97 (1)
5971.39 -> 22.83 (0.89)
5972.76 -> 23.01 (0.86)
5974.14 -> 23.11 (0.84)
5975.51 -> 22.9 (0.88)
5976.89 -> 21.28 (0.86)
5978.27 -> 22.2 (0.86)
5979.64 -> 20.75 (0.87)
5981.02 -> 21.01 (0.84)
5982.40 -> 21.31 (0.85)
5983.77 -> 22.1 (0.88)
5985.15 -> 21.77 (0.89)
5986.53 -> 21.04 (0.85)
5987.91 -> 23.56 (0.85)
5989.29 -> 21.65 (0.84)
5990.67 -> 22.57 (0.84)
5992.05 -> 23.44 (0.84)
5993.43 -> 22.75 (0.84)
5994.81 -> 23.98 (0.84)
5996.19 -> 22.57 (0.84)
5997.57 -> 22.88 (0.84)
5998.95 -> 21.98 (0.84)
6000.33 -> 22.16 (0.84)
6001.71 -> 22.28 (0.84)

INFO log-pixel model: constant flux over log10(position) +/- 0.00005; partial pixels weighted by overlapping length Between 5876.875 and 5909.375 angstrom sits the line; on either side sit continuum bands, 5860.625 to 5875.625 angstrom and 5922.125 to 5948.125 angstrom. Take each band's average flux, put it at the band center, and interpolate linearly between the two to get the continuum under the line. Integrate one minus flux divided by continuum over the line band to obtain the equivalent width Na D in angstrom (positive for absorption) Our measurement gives 3.0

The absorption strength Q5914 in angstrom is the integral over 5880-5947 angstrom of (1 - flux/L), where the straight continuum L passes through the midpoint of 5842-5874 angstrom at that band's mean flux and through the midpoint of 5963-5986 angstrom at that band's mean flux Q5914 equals 3.5 angstrom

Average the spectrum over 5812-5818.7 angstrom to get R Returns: 22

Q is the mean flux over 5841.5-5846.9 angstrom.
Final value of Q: 22.3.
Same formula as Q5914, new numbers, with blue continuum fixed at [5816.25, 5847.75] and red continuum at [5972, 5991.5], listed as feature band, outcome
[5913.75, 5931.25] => 0.4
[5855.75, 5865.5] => 0.2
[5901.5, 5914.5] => 0.2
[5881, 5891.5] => 1.5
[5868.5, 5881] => 0.1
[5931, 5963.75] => 0.2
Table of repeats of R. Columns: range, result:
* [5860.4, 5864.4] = 22.4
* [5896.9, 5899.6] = 19.2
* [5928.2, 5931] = 21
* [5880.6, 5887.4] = 20.8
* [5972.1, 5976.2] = 23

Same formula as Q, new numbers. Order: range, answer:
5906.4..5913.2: 22.2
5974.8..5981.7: 21.6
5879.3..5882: 21.6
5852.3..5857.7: 22.2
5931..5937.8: 21.9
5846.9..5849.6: 22.9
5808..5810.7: 23.5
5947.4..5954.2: 22.2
